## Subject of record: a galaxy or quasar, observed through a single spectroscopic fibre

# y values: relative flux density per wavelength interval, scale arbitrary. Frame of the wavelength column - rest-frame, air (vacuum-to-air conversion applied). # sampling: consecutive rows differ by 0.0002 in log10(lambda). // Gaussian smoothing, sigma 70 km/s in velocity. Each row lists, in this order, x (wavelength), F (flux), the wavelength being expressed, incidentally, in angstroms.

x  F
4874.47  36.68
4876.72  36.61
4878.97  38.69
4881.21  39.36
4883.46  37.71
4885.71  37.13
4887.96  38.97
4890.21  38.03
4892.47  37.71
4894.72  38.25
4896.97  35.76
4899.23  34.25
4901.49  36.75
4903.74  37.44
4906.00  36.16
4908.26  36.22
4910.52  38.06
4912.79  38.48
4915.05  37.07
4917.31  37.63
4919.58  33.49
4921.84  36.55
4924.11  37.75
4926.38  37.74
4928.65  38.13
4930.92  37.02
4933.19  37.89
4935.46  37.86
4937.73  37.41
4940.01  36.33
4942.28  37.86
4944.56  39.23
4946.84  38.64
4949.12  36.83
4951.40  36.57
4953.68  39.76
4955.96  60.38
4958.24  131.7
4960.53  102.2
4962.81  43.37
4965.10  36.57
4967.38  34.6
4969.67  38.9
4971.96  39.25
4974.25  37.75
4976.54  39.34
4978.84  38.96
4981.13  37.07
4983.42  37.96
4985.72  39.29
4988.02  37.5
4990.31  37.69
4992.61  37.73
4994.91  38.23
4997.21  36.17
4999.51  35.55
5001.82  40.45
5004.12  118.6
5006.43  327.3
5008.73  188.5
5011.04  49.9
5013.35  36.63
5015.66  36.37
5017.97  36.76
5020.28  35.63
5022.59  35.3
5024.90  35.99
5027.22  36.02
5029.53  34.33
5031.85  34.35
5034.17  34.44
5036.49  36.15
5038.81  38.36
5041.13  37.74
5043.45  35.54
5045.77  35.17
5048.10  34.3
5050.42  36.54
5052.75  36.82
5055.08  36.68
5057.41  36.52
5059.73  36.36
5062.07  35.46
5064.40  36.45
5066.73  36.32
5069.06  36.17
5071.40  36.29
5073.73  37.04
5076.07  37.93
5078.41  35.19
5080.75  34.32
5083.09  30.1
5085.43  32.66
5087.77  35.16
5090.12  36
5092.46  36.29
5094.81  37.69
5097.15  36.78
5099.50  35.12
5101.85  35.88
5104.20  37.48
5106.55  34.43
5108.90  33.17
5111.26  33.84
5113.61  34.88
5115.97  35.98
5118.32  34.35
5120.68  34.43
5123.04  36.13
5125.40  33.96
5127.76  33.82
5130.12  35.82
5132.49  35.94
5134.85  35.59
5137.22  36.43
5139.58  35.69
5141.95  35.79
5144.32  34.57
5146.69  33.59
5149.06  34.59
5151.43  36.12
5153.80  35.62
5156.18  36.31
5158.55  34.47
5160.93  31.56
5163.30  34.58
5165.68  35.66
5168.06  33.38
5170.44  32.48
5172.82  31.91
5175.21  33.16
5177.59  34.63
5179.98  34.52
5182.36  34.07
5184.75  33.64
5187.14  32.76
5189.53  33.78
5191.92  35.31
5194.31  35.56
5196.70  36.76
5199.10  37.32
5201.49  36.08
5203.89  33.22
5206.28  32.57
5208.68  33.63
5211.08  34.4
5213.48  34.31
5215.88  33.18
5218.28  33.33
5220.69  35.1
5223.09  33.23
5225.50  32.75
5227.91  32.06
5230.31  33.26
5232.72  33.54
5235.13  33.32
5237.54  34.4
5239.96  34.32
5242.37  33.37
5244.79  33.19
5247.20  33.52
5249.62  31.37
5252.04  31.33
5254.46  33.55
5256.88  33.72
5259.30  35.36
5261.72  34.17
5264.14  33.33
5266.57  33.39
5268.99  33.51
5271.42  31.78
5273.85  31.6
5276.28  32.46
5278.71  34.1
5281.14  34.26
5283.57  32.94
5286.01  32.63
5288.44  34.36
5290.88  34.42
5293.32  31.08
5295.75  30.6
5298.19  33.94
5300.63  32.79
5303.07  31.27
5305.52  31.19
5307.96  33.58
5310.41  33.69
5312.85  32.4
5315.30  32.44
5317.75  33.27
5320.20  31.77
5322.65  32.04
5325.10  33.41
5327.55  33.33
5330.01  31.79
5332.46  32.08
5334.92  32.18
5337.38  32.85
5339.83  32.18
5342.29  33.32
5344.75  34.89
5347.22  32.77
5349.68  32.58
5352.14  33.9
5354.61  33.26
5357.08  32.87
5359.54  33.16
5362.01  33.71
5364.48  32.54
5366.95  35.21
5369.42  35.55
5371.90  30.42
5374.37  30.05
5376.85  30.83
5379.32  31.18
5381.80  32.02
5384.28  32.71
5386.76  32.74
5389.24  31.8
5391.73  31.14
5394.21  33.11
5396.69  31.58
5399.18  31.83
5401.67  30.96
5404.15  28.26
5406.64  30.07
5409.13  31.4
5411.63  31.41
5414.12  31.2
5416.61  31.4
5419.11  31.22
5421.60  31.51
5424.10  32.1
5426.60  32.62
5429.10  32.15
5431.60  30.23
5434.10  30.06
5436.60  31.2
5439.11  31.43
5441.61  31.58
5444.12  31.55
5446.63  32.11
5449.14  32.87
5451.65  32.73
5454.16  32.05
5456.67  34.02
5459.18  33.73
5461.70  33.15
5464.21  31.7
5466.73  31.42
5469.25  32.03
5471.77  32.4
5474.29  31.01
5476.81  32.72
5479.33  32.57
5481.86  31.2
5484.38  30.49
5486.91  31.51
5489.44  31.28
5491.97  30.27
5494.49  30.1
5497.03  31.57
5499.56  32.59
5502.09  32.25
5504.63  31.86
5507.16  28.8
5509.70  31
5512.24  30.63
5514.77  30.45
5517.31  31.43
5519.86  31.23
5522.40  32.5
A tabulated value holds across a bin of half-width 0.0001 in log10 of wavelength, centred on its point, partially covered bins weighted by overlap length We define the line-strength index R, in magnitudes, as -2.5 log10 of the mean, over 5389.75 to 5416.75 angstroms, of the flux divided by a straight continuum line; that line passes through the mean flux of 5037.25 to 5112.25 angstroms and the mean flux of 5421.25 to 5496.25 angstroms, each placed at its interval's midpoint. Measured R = 0.04 mag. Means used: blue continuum 35.7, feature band 31.1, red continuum 31.8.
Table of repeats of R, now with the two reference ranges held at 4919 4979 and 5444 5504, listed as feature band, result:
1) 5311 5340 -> 0.10 mag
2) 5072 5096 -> 0.18 mag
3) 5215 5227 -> 0.14 mag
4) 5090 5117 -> 0.15 mag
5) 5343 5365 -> 0.05 mag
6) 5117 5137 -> 0.15 mag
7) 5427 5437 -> 0.07 mag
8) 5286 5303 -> 0.11 mag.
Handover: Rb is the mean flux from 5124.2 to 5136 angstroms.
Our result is 35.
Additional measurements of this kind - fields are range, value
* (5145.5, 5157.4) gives 35.3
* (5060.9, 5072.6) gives 36.2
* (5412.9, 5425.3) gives 31.5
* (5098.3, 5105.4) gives 36.1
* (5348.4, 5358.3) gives 33.1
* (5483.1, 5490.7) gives 31.1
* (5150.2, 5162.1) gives 34.8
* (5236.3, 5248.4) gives 33.8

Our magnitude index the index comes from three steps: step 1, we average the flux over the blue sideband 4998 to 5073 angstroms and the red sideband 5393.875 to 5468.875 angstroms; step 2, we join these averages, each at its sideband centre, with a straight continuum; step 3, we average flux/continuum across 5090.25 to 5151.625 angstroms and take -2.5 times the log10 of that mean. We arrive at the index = 0.338 mag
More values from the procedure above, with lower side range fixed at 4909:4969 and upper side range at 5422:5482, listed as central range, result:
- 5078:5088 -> 0.23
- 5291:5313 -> 0.10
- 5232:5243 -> 0.10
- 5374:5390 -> 0.07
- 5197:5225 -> 0.11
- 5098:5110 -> 0.15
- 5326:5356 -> 0.06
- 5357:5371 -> 0.01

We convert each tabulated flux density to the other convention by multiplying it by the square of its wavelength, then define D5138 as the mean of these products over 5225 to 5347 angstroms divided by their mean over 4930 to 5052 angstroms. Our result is 0.73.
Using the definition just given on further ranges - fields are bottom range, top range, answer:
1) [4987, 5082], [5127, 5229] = 0.74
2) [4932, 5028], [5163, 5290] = 0.68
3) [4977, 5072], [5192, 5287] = 0.74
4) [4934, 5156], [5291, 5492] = 0.84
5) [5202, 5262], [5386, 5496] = 1.02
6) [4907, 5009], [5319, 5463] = 0.72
